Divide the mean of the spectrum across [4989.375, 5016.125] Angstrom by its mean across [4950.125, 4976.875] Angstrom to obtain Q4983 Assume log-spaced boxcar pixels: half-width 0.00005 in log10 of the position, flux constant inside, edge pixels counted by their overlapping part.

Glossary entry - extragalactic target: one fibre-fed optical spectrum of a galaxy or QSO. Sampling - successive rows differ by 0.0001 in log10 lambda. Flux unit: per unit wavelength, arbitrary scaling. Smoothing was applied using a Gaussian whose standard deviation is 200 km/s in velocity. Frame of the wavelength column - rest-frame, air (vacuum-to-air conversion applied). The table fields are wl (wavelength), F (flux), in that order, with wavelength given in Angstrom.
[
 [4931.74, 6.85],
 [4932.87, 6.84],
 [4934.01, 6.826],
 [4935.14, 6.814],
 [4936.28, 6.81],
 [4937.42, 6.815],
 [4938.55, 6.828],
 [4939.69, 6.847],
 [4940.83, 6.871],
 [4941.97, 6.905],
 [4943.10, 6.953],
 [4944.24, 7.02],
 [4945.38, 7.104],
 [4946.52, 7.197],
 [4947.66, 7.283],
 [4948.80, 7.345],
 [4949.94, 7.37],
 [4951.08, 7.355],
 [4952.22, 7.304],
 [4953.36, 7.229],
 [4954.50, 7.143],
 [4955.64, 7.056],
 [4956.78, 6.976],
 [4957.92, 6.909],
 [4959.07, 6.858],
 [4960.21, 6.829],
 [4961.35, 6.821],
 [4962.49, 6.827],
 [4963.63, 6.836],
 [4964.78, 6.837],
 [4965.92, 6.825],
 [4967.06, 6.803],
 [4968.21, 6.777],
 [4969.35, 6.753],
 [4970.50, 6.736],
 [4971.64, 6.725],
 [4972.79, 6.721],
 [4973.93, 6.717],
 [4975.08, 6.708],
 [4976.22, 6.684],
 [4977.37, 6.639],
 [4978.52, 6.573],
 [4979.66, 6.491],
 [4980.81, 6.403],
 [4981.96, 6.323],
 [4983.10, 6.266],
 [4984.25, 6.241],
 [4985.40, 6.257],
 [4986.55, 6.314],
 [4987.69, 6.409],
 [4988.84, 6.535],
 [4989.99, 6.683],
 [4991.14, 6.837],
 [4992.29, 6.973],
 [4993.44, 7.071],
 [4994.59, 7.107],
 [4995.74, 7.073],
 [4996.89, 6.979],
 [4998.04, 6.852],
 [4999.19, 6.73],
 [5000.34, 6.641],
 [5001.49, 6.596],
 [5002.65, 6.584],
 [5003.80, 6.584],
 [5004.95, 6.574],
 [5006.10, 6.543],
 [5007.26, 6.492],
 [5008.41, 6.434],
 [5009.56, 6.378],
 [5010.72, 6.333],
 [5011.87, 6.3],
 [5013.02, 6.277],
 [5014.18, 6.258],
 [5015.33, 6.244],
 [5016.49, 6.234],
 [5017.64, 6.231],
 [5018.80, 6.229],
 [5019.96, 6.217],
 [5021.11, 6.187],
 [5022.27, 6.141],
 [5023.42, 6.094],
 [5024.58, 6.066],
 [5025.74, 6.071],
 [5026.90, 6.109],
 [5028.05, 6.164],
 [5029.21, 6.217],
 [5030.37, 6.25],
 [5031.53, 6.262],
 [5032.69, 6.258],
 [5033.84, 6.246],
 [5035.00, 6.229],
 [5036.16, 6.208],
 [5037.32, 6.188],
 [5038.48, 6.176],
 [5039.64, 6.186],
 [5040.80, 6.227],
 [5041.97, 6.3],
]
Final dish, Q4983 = 1.0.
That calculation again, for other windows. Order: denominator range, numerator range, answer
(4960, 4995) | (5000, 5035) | 0.95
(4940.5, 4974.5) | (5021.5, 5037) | 0.89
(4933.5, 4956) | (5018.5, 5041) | 0.88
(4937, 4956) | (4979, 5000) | 0.94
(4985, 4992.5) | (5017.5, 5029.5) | 0.94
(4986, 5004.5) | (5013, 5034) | 0.92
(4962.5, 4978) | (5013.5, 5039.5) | 0.92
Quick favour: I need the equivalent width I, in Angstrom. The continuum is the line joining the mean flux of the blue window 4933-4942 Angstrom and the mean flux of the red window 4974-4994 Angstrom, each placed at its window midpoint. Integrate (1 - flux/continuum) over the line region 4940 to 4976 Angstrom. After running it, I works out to -1.3 Angstrom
